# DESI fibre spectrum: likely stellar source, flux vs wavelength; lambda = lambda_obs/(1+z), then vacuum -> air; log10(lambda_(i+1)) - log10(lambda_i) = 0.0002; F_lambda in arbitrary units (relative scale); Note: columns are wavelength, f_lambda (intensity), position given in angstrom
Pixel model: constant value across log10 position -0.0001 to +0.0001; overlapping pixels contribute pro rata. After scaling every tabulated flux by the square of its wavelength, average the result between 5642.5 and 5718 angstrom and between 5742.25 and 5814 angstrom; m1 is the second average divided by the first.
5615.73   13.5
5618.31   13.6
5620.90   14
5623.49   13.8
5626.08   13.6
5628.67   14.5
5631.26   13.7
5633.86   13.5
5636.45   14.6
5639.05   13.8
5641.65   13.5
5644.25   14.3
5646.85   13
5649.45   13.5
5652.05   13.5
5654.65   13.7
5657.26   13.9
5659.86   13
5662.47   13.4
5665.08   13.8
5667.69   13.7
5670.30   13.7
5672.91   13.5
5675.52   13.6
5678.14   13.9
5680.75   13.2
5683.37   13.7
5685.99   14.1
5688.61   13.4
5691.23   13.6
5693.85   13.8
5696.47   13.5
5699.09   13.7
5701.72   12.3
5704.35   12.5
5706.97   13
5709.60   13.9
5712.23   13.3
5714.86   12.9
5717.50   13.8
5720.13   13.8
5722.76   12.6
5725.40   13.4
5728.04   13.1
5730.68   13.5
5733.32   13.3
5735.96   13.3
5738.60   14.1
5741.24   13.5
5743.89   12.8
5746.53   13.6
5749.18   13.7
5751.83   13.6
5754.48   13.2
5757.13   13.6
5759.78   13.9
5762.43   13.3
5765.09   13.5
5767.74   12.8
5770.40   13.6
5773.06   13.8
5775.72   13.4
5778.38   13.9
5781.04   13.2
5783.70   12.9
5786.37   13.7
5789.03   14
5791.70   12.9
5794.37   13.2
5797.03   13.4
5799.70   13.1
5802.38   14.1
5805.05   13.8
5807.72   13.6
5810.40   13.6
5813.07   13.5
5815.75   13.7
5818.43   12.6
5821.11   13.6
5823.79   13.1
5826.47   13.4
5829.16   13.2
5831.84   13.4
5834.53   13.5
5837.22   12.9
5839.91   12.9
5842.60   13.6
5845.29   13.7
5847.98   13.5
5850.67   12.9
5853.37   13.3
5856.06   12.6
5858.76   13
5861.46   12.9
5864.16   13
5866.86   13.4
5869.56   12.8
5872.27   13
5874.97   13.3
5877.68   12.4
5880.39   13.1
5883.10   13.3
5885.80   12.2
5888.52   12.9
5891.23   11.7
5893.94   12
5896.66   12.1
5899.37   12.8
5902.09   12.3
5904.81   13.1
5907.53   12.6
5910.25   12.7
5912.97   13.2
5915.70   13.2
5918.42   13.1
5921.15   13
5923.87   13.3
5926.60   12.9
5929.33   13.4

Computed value 1.03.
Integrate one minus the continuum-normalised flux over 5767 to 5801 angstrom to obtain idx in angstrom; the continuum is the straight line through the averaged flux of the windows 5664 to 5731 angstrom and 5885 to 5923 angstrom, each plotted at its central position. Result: -0.7 angstrom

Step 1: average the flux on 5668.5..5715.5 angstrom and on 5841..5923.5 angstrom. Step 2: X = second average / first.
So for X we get 0.96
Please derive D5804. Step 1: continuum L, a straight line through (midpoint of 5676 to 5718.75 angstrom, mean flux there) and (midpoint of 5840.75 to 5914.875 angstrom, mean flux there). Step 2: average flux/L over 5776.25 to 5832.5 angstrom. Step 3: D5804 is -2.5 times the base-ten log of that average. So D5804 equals -0.03 mag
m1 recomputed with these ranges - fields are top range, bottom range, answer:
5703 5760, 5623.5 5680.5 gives 1.00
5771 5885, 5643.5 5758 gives 1.03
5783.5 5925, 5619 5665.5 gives 1.03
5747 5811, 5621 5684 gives 1.03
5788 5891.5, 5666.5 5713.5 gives 1.03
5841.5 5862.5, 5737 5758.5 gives 1.01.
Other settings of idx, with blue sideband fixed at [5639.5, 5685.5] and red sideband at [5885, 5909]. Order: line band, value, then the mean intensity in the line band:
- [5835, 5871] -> -1.4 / 13.1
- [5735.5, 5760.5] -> -0.7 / 13.5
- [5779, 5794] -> -0.4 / 13.4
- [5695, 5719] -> 0.3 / 13.2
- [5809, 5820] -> -0.5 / 13.4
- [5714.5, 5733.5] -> 0.0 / 13.3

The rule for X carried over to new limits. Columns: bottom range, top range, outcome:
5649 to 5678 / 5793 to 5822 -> 0.99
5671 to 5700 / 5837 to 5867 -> 0.96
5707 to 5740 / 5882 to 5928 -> 0.95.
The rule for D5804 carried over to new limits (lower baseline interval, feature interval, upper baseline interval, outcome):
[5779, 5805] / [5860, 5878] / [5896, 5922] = 0.00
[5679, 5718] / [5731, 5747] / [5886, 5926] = -0.02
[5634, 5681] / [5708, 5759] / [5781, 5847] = 0.01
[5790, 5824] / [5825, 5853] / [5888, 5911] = -0.02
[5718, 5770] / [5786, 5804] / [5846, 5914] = -0.02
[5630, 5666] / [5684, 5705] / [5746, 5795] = 0.01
